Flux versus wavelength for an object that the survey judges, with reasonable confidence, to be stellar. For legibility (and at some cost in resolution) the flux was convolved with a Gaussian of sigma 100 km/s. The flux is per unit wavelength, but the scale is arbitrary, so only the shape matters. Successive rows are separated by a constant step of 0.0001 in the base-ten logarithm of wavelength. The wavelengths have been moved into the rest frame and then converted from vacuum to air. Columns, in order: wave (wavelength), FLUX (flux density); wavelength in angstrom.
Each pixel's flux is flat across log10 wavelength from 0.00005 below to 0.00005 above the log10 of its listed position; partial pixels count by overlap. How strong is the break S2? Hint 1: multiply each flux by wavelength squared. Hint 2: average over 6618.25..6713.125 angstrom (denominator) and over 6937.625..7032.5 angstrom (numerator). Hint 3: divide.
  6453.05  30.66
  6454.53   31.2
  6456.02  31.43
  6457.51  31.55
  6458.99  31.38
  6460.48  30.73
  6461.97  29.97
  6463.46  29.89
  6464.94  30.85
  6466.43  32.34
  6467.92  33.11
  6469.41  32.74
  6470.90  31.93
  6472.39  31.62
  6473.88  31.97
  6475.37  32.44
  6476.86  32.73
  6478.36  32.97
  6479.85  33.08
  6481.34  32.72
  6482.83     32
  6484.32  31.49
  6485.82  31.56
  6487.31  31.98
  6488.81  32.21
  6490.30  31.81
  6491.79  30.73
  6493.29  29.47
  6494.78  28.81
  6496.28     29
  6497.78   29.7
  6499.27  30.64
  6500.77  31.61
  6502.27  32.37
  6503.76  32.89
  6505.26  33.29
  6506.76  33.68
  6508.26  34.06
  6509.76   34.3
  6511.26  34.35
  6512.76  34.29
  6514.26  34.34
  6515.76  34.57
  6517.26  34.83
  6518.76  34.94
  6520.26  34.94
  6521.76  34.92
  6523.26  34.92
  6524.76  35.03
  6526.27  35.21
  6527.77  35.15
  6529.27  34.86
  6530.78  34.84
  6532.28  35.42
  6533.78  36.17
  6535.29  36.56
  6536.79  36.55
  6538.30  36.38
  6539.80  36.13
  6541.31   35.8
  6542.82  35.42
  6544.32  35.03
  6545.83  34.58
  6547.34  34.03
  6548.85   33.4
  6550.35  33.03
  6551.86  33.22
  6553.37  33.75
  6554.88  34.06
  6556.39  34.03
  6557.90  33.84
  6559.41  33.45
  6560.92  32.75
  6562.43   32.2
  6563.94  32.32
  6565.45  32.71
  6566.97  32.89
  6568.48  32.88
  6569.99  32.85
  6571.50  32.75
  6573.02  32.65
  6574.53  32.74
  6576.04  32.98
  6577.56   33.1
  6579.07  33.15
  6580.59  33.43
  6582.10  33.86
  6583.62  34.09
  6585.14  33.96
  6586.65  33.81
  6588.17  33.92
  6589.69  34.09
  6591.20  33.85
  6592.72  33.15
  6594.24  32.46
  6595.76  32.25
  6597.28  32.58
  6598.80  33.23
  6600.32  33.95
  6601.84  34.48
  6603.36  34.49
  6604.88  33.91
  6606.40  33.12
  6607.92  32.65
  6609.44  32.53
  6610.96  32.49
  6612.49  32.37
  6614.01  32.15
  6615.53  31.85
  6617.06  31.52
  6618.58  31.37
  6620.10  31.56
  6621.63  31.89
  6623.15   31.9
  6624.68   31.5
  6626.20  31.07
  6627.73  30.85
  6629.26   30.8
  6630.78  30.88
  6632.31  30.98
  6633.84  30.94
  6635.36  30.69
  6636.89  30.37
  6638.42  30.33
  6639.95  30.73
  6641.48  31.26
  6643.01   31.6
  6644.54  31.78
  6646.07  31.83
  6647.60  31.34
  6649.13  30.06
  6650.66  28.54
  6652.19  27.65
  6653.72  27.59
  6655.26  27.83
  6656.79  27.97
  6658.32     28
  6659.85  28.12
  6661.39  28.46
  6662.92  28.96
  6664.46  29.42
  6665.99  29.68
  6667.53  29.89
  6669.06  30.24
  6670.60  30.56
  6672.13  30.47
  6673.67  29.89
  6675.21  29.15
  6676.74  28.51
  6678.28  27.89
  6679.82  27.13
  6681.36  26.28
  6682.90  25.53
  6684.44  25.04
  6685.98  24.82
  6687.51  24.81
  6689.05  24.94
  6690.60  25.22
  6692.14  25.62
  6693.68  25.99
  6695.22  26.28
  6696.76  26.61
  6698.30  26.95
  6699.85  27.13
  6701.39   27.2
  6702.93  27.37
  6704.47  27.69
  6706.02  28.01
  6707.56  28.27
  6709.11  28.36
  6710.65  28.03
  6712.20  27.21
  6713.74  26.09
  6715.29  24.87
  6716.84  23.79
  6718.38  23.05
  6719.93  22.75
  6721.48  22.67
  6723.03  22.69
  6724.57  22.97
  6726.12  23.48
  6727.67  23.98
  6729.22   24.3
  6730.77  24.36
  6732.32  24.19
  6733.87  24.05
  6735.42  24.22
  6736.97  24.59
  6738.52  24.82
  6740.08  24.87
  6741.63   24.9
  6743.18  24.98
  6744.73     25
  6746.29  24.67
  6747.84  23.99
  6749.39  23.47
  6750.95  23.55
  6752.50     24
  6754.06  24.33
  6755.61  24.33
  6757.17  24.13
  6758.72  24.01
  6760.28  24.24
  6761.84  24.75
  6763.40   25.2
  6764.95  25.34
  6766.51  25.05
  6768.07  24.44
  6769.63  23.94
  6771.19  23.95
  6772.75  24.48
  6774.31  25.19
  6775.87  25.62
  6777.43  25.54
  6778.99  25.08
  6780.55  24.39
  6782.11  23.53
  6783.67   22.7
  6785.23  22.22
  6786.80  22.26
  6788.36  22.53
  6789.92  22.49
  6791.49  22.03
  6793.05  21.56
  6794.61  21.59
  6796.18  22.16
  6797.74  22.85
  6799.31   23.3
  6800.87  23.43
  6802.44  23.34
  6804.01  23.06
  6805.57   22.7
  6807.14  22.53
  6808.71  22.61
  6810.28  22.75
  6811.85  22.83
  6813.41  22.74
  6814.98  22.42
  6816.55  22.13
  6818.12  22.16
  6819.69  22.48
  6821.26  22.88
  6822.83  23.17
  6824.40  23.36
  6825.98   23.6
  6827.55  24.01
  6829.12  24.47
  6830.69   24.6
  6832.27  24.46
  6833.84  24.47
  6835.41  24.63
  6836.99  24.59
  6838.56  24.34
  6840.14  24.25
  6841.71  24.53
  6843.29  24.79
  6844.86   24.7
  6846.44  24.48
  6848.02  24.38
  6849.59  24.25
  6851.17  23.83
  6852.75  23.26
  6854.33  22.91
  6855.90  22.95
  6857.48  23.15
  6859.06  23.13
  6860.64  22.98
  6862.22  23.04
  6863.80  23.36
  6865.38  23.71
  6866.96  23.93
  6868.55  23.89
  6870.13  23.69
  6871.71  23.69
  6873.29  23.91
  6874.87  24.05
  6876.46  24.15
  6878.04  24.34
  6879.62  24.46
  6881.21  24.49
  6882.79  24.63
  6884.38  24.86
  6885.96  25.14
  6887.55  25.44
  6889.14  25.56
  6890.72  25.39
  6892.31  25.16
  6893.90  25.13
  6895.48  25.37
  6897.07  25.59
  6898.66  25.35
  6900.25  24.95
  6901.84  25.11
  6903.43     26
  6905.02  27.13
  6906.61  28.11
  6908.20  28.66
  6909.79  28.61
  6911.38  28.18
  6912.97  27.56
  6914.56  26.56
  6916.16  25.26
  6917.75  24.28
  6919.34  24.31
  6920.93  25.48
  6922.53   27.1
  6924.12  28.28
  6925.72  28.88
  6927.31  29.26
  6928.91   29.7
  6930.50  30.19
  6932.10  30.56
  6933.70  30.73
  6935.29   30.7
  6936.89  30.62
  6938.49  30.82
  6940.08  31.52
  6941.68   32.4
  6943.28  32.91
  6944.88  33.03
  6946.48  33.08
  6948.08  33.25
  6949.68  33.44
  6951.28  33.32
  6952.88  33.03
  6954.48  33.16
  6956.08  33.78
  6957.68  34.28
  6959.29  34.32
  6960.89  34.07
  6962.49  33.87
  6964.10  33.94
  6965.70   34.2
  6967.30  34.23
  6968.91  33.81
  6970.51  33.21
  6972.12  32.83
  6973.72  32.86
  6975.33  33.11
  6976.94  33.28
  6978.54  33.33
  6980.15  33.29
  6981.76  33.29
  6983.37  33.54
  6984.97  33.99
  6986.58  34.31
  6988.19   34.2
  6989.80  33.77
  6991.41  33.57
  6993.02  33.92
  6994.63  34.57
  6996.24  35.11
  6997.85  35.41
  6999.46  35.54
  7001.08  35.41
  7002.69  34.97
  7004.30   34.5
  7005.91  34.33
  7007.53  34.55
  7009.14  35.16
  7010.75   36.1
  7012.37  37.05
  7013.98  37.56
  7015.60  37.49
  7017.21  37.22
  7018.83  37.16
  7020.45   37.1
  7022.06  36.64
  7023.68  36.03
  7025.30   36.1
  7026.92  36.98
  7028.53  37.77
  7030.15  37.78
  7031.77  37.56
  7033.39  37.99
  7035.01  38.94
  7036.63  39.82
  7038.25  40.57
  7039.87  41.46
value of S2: 1.3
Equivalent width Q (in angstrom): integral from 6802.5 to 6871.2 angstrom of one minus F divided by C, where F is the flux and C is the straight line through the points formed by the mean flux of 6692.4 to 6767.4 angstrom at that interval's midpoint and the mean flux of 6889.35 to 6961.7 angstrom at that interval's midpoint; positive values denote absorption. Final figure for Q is 9.5 angstrom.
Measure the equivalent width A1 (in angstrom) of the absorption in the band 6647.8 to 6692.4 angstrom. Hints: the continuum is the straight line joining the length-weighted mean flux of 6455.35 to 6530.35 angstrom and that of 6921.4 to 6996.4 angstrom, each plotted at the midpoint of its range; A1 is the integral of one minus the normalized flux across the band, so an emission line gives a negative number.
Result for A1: 6.3 angstrom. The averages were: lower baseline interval 32.6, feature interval 27.9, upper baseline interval 32.6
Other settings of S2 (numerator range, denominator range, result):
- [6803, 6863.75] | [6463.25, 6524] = 0.80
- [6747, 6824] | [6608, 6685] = 0.81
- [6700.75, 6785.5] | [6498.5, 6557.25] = 0.77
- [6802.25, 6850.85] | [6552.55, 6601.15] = 0.77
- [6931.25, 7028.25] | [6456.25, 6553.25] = 1.18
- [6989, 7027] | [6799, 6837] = 1.62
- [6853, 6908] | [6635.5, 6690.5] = 0.91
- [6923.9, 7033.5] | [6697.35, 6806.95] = 1.49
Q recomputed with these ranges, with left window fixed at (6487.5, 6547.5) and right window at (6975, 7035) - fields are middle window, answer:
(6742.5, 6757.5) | 4.5 angstrom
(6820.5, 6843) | 6.9 angstrom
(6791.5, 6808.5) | 5.9 angstrom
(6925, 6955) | 3.1 angstrom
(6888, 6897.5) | 2.6 angstrom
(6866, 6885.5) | 6.0 angstrom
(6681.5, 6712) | 7.0 angstrom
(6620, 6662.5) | 5.0 angstrom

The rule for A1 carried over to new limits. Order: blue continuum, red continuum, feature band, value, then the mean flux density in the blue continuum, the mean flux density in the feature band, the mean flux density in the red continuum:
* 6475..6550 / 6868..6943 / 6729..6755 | 4.6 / 33.6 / 24.4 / 26.8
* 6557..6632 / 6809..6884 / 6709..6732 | 3.1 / 32.8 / 24.5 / 23.7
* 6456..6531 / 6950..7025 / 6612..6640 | 1.6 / 32.6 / 31.3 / 34.6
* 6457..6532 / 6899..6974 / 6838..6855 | 3.7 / 32.6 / 24.2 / 30.4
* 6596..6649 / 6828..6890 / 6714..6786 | 9.1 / 31.9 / 24.2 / 24.1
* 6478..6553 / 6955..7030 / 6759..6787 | 8.1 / 33.6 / 24.4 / 34.8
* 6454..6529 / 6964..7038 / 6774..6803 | 9.3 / 32.5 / 23.2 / 35.4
